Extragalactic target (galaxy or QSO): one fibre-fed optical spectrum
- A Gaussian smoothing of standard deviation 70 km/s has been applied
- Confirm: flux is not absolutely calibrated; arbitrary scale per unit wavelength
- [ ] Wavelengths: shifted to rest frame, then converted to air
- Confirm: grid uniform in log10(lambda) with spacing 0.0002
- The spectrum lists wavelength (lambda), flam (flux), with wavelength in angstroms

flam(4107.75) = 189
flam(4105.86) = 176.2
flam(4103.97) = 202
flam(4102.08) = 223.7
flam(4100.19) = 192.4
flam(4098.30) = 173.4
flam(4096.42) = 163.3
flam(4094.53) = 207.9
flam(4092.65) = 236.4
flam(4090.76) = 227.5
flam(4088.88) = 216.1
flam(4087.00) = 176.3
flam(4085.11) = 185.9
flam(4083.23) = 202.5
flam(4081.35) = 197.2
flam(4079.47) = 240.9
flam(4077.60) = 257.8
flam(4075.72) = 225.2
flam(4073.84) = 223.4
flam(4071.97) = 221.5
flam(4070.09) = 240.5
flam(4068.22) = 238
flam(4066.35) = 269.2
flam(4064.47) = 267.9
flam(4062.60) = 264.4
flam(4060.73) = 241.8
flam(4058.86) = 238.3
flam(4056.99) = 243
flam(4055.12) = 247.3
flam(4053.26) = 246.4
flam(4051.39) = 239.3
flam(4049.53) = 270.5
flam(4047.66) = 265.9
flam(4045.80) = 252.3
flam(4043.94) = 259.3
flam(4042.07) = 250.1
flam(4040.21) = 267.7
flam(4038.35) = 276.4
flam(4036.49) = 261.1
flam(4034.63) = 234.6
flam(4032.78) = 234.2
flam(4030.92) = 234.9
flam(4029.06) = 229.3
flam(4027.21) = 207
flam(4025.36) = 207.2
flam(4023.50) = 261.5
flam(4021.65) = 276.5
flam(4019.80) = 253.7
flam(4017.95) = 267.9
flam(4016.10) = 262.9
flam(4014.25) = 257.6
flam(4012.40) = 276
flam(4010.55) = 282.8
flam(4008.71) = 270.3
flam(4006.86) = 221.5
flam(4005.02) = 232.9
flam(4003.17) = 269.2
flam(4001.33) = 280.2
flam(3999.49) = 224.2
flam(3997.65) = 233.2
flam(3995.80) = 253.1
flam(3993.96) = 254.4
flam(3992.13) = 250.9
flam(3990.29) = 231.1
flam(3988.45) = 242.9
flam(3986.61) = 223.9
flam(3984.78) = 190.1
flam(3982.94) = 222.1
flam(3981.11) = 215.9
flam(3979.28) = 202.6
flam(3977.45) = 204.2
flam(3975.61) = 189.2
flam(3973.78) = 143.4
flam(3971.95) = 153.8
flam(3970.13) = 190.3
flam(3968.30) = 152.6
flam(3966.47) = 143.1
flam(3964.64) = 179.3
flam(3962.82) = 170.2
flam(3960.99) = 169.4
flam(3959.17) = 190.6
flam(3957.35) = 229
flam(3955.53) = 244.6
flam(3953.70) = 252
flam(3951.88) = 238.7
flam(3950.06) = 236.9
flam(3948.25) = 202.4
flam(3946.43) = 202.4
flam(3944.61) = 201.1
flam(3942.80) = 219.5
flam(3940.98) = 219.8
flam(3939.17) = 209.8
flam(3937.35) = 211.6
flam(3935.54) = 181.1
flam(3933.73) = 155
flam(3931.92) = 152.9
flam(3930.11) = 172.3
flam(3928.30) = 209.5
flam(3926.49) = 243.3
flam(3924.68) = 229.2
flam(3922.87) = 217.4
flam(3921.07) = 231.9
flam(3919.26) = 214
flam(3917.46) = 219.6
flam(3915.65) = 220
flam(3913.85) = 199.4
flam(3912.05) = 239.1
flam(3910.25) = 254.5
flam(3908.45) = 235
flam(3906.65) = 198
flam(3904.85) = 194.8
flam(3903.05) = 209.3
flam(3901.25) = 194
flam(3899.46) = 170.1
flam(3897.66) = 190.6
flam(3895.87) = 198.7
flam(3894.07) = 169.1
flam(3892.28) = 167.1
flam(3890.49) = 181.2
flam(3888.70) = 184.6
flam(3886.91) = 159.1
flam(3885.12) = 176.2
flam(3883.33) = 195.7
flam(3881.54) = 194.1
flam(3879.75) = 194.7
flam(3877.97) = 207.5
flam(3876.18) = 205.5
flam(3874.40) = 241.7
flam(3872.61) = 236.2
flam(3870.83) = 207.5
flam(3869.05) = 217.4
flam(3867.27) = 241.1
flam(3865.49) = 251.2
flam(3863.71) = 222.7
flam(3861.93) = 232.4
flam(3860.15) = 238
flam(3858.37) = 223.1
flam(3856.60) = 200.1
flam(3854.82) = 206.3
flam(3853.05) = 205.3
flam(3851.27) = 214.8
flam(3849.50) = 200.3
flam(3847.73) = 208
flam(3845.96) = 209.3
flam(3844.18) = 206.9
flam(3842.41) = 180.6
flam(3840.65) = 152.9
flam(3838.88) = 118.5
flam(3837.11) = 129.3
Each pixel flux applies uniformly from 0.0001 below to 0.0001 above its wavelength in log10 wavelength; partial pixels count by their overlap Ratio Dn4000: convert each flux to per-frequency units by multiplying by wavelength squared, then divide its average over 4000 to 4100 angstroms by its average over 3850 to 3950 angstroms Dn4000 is 1.3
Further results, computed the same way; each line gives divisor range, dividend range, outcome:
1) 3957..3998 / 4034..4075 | 1.30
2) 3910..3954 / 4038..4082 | 1.24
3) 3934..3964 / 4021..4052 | 1.24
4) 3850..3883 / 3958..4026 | 1.09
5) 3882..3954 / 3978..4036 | 1.24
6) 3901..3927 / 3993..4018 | 1.22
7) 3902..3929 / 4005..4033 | 1.19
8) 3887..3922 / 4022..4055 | 1.31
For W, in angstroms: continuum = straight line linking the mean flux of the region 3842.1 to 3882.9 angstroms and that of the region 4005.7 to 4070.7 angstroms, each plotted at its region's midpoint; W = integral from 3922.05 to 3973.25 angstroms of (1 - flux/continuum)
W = 7.5 angstroms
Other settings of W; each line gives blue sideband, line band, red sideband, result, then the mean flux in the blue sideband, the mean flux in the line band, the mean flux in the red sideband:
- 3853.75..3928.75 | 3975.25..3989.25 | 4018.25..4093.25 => 0.90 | 210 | 212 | 240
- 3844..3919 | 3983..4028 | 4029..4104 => -4.41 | 208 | 247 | 233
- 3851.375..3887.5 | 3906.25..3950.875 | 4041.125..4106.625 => 1.32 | 213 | 211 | 228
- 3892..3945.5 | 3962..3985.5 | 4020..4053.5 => 4.60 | 205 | 181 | 249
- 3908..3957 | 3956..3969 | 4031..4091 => 2.47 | 215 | 179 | 240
